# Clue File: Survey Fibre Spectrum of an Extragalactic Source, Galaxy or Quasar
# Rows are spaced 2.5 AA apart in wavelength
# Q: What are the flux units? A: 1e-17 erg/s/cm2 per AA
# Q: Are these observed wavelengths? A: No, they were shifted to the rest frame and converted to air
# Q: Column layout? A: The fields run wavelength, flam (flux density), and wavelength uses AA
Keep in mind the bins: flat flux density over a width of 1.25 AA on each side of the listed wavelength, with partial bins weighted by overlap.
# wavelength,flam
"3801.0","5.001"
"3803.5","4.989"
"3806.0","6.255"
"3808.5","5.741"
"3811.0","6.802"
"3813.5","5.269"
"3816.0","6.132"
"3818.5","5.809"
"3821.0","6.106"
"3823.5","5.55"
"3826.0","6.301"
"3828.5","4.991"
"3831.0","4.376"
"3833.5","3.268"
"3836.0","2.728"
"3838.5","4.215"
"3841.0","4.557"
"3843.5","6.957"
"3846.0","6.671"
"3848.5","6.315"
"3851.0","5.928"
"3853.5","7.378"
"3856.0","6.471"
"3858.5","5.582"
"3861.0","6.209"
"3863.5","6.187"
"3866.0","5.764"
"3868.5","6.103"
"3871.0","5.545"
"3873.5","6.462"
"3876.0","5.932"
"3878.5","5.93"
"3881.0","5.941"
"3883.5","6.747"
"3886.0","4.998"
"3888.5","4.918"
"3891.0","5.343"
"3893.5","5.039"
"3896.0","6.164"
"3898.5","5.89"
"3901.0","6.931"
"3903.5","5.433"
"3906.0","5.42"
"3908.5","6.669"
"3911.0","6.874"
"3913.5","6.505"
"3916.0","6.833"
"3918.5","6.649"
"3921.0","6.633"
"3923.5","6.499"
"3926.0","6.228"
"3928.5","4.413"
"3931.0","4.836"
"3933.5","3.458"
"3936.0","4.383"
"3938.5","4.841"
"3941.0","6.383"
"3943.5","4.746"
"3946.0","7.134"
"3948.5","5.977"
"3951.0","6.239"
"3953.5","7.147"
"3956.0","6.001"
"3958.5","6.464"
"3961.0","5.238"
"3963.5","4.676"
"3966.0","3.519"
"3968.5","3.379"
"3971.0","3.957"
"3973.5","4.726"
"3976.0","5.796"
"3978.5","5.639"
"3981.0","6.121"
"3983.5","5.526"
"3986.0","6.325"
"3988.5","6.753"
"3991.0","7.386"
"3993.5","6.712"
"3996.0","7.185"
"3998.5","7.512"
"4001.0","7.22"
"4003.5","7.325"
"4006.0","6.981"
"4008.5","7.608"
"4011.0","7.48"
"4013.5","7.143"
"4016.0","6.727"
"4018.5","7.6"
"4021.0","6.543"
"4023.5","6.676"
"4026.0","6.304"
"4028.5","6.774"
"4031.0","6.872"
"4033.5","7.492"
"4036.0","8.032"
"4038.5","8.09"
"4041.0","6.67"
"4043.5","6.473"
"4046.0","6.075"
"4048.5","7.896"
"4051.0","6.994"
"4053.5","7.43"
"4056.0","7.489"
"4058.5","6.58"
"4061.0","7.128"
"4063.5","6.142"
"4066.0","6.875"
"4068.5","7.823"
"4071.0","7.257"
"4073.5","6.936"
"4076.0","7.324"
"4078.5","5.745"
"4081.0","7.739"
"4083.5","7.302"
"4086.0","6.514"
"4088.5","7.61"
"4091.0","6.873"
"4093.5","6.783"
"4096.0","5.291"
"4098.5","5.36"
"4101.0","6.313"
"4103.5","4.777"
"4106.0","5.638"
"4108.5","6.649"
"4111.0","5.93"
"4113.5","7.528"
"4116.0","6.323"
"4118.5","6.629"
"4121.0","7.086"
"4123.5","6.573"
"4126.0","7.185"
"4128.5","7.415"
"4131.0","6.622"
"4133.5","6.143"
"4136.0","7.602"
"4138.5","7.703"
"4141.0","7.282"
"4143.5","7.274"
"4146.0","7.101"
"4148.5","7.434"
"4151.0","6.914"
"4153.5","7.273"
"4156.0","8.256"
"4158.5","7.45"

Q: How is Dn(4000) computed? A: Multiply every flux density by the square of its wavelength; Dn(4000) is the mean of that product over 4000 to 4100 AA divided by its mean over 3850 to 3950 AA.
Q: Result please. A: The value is 1.28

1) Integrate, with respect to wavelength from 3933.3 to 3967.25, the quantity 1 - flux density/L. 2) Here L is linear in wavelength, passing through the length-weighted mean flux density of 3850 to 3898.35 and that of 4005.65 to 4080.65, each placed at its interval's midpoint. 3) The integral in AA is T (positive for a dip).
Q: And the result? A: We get 4.9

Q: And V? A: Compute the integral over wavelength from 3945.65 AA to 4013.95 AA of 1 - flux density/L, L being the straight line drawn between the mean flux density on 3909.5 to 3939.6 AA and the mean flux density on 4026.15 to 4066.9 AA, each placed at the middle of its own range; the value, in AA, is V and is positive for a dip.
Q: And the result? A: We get 1.70 AA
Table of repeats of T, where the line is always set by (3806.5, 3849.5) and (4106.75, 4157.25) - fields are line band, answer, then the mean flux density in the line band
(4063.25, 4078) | -0.8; 7.05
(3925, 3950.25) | 3.1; 5.25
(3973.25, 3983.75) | 1.0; 5.64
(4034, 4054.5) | -2.0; 7.22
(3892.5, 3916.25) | -1.4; 6.16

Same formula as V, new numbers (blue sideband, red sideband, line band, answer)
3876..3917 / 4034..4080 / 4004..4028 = -0.8 AA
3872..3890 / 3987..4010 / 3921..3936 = 2.9 AA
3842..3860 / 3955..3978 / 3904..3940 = -1.6 AA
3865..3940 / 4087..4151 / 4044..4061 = -1.7 AA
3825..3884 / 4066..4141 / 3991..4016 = -3.6 AA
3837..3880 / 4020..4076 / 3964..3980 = 5.0 AA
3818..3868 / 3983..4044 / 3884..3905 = 1.4 AA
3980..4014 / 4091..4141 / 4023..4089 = -3.0 AA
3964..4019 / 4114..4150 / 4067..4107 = 1.1 AA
